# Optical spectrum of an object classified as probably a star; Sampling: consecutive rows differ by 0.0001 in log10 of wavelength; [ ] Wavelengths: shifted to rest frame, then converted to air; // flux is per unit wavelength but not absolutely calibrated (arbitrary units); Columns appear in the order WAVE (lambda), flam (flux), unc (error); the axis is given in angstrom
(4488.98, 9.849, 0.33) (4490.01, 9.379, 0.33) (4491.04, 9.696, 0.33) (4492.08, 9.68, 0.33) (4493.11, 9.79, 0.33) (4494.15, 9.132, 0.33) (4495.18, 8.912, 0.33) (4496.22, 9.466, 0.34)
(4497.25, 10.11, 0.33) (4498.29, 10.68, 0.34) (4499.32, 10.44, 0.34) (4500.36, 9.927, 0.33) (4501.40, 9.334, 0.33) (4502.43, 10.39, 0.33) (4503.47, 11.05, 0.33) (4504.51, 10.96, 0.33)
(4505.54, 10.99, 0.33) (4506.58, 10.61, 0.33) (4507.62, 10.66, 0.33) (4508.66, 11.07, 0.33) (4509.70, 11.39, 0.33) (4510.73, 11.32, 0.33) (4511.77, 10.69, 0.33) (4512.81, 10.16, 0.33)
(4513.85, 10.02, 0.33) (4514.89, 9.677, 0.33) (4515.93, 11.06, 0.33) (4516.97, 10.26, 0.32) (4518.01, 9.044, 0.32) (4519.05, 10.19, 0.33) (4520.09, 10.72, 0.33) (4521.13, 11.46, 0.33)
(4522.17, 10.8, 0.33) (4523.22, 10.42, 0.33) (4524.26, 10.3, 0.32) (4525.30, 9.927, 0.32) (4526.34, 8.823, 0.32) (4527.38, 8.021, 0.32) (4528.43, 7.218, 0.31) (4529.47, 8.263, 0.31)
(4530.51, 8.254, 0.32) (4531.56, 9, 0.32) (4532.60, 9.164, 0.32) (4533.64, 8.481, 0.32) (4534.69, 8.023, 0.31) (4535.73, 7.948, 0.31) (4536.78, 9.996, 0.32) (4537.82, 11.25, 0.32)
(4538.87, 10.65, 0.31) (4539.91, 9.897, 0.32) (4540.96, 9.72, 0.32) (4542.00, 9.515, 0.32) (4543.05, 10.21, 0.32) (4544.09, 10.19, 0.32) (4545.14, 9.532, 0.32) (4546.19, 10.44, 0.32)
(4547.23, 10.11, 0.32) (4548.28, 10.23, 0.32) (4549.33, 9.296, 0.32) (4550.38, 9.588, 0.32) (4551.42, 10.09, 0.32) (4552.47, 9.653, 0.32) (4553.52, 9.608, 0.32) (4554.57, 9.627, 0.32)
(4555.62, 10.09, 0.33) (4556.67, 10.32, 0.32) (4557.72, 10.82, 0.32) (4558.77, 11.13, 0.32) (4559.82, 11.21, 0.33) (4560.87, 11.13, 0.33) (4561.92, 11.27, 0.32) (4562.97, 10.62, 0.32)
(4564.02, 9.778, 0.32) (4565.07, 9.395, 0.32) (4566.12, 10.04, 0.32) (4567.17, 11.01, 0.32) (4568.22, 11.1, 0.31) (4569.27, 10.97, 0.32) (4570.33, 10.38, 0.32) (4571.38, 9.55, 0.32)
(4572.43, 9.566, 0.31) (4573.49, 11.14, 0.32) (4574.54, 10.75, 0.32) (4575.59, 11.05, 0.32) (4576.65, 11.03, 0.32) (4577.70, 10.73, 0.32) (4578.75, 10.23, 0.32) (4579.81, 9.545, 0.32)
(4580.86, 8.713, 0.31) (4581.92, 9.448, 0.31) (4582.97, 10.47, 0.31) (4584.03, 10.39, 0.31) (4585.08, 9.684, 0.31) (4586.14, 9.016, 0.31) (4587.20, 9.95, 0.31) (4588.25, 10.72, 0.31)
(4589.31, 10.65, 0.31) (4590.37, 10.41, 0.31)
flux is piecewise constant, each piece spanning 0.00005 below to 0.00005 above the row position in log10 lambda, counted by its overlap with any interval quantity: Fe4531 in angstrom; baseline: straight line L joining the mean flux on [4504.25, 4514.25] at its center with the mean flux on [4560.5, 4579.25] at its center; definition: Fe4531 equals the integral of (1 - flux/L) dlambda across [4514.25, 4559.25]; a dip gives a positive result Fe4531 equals 3.9 angstrom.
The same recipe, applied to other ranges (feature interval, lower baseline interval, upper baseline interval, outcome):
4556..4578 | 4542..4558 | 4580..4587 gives -1.85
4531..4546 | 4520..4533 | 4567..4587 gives 0.03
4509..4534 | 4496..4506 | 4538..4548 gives 1.06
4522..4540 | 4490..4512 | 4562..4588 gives 1.84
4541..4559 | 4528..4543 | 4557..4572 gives -0.24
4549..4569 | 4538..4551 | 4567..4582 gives -0.31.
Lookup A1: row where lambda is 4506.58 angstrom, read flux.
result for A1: 10.61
